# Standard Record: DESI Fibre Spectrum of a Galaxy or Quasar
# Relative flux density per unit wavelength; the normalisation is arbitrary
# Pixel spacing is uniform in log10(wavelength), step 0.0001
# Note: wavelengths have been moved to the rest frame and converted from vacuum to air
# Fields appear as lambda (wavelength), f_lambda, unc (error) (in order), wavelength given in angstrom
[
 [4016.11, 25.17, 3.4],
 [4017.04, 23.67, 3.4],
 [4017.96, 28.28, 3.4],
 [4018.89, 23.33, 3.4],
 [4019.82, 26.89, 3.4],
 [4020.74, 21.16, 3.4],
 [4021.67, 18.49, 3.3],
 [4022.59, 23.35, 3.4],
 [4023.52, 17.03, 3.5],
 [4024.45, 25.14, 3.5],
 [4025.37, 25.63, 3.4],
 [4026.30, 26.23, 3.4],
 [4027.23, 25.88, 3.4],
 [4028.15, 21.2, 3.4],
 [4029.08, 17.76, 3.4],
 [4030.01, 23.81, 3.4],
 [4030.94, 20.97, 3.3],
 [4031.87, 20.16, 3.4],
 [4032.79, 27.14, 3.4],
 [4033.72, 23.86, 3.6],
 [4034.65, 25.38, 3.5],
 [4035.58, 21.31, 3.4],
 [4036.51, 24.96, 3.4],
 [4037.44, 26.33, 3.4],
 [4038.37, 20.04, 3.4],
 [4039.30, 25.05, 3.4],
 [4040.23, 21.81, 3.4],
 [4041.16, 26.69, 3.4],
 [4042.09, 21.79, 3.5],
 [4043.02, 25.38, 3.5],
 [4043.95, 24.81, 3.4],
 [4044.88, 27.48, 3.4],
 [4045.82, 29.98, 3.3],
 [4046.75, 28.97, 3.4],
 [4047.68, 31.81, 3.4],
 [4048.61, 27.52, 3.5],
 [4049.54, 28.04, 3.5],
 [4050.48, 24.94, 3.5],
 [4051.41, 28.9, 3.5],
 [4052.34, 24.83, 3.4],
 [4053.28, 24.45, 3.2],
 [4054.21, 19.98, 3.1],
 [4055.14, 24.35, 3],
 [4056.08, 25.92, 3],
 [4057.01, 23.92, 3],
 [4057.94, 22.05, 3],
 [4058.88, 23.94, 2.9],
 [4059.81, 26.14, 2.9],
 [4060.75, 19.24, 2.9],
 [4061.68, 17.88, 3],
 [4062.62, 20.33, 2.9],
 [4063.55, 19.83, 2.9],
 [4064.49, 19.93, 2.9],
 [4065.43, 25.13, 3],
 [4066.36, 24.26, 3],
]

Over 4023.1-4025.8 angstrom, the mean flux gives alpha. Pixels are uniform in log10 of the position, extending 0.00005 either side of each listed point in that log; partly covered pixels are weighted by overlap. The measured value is 22.7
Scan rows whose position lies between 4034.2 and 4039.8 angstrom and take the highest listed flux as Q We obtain 26.33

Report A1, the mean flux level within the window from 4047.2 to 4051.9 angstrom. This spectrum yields 28.3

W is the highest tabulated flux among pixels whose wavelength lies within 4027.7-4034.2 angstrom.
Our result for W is 27.14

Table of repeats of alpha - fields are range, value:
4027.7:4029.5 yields 19.5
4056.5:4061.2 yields 23.1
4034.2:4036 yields 23.4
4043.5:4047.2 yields 27.8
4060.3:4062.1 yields 18.6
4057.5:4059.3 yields 22.9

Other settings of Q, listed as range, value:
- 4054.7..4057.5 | 25.92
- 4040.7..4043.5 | 26.69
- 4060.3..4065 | 20.33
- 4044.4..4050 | 31.81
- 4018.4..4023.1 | 26.89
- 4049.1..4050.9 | 28.04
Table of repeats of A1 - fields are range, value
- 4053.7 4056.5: 23.4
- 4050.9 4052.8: 26.9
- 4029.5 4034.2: 23.1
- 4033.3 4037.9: 24.4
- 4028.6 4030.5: 20.7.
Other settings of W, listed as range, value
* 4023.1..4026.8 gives 26.23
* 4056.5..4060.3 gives 26.14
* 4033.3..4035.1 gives 25.38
